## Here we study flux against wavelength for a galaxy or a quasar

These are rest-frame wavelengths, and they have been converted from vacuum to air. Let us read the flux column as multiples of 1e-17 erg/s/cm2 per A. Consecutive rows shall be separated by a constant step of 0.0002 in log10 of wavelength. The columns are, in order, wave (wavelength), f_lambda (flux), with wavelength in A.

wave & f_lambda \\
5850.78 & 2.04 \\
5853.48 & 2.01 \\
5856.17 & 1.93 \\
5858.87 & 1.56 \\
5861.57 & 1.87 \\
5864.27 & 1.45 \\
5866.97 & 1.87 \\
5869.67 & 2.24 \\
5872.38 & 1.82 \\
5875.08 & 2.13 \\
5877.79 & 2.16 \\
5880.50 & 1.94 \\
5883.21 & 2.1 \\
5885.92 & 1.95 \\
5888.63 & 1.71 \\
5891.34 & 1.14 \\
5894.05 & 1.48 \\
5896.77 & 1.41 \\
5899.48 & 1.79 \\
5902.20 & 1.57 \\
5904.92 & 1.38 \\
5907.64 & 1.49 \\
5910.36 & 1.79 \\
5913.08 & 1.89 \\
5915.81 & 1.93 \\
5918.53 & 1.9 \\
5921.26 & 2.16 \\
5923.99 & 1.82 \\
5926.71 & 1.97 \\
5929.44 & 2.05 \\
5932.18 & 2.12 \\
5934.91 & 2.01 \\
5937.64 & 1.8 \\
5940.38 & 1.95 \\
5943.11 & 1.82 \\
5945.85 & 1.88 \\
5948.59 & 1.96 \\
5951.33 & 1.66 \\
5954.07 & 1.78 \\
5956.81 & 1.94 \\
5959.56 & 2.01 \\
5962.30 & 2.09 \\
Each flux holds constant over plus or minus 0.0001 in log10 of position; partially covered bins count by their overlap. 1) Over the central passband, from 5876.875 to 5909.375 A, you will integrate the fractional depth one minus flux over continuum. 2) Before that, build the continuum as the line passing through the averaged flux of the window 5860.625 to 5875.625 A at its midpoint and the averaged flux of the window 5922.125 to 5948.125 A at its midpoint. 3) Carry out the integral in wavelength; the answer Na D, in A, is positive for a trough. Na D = 4.0 A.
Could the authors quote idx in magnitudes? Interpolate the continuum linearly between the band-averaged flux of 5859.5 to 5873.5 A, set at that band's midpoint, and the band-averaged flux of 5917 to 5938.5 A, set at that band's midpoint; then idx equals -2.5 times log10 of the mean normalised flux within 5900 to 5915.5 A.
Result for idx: 0.171 mag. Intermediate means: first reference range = 1.84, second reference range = 1.98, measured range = 1.65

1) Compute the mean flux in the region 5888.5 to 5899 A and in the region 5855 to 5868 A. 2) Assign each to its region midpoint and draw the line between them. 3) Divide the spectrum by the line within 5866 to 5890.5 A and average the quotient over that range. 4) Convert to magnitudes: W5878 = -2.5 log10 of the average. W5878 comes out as -0.245 mag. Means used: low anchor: 1.73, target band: 1.97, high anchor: 1.43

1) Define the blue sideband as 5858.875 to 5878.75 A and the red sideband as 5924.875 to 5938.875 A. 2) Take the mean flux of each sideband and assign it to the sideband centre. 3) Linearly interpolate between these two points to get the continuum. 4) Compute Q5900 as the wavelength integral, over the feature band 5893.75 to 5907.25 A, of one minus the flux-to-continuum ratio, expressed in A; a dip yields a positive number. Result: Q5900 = 2.9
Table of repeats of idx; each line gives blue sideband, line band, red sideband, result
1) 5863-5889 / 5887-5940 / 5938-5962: 0.09 mag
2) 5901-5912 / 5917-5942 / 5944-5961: -0.15 mag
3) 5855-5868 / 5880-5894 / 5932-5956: 0.03 mag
